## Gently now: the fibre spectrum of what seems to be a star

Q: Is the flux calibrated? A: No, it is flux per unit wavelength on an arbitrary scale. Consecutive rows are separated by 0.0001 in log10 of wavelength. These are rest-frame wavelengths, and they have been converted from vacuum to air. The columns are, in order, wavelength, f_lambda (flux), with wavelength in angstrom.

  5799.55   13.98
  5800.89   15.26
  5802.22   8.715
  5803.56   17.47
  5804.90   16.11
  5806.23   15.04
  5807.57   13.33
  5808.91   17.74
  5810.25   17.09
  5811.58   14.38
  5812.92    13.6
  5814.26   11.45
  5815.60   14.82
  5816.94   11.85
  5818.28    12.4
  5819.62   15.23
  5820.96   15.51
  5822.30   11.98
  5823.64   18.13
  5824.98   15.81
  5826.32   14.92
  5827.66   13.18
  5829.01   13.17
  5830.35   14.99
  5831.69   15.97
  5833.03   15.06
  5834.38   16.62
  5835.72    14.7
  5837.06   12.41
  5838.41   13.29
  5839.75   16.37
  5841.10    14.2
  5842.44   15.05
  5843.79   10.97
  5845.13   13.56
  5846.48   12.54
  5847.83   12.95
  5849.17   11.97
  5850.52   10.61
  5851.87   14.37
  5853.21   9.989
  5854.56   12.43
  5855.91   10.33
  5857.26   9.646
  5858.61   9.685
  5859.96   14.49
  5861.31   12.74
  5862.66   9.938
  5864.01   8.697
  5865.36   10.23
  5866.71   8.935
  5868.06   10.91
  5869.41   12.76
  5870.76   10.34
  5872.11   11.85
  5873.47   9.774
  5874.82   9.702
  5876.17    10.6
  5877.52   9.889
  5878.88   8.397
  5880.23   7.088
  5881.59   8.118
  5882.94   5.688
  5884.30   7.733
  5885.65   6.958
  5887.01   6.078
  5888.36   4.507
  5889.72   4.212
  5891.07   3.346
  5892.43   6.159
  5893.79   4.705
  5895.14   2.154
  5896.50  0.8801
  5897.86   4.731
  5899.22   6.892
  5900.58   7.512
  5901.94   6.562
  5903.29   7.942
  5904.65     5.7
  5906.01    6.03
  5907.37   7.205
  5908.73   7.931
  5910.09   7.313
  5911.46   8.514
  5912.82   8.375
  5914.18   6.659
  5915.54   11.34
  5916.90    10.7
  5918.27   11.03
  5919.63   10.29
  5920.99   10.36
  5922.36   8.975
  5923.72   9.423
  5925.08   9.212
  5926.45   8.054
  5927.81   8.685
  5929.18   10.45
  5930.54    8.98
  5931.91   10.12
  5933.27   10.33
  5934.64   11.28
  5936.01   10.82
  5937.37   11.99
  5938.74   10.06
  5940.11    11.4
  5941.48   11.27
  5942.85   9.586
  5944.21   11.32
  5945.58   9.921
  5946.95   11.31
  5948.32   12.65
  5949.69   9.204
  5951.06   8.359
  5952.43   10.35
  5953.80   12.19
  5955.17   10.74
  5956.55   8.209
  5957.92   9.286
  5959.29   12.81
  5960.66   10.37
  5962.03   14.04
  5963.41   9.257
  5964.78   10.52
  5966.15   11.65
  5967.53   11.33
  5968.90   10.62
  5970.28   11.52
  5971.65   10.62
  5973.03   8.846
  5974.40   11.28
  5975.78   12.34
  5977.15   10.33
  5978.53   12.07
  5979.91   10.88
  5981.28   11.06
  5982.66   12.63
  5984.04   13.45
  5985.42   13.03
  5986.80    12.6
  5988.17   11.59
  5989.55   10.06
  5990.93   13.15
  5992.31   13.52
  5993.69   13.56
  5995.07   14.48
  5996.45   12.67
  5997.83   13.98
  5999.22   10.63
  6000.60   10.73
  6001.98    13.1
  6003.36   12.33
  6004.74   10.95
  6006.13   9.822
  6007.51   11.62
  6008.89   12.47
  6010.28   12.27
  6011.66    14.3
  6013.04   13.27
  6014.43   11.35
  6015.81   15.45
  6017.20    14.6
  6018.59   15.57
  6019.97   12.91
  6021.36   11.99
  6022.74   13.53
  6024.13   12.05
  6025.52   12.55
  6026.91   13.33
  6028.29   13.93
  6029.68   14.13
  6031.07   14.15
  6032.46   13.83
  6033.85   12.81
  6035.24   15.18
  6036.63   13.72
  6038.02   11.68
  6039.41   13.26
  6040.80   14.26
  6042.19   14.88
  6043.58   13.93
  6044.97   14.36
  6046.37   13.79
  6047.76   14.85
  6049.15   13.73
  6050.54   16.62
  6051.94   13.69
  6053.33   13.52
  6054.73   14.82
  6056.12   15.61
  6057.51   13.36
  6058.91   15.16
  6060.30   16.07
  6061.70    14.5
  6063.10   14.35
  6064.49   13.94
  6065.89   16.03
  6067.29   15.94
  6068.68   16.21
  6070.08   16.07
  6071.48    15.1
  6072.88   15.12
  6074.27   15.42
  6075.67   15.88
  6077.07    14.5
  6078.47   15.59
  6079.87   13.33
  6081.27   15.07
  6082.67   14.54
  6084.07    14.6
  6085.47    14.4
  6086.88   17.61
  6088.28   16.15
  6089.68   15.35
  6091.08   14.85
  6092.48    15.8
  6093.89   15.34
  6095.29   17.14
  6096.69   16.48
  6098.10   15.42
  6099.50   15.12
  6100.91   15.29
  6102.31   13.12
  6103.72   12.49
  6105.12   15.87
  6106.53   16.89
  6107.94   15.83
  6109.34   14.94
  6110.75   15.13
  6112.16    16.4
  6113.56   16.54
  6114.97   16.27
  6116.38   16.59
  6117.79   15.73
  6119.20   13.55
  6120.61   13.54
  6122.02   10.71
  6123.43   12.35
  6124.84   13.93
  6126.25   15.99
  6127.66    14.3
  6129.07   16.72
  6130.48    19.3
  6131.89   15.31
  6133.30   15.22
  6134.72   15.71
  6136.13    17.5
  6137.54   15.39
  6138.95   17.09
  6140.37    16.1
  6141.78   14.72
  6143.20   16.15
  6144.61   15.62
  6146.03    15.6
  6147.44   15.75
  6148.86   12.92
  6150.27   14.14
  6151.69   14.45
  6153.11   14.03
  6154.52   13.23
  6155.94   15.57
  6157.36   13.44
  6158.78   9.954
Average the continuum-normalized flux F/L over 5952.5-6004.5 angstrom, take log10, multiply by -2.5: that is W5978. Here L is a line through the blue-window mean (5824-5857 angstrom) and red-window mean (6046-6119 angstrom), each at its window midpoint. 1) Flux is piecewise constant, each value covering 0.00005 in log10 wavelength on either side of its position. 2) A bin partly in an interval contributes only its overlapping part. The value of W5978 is 0.24 mag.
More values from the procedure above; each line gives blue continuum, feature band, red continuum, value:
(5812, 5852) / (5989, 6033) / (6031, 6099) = 0.14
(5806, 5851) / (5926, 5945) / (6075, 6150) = 0.37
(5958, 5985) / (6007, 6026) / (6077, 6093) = -0.03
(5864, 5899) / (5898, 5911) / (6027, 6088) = 0.21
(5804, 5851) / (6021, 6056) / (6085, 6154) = 0.09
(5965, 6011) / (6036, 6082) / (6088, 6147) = -0.07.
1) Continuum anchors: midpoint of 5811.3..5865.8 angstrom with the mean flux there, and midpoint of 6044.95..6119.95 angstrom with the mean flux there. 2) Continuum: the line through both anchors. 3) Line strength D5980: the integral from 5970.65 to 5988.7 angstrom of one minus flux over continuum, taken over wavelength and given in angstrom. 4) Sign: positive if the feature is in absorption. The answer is 3.5 angstrom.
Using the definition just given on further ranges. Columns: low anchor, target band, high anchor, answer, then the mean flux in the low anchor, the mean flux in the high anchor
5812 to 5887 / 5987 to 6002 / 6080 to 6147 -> 1.51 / 12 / 15.4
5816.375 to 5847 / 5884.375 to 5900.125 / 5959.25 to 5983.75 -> 9.97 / 14.3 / 11.2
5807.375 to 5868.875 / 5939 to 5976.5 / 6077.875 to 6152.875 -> 8.87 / 13.2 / 15.3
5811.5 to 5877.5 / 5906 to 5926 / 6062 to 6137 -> 6.64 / 12.7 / 15.3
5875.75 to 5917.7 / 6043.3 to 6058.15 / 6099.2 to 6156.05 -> -2.47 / 6.76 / 15.1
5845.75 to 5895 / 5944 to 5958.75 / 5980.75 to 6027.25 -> 1.33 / 9.32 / 12.7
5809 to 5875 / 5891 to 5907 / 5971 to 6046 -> 9.38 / 13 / 12.7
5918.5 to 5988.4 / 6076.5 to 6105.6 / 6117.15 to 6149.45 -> -2.06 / 10.7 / 15.2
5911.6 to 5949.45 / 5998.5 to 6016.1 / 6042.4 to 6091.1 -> 1.05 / 10.1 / 15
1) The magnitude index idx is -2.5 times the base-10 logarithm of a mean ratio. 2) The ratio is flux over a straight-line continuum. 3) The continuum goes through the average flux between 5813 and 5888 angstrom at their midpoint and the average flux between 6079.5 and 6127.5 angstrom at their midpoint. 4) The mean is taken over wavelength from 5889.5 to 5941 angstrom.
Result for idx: 0.49 mag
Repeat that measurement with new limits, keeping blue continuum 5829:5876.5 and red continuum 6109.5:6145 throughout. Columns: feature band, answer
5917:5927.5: 0.33 mag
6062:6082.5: -0.03 mag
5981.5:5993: 0.11 mag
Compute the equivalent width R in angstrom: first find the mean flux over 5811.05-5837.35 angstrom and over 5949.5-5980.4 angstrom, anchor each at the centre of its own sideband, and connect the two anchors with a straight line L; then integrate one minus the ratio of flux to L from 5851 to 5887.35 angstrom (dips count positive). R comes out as 9.0 angstrom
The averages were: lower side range 14.3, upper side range 10.8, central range 9.94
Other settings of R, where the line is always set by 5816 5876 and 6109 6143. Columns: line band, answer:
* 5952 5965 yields 2.8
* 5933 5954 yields 4.5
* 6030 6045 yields 0.8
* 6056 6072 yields -0.4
